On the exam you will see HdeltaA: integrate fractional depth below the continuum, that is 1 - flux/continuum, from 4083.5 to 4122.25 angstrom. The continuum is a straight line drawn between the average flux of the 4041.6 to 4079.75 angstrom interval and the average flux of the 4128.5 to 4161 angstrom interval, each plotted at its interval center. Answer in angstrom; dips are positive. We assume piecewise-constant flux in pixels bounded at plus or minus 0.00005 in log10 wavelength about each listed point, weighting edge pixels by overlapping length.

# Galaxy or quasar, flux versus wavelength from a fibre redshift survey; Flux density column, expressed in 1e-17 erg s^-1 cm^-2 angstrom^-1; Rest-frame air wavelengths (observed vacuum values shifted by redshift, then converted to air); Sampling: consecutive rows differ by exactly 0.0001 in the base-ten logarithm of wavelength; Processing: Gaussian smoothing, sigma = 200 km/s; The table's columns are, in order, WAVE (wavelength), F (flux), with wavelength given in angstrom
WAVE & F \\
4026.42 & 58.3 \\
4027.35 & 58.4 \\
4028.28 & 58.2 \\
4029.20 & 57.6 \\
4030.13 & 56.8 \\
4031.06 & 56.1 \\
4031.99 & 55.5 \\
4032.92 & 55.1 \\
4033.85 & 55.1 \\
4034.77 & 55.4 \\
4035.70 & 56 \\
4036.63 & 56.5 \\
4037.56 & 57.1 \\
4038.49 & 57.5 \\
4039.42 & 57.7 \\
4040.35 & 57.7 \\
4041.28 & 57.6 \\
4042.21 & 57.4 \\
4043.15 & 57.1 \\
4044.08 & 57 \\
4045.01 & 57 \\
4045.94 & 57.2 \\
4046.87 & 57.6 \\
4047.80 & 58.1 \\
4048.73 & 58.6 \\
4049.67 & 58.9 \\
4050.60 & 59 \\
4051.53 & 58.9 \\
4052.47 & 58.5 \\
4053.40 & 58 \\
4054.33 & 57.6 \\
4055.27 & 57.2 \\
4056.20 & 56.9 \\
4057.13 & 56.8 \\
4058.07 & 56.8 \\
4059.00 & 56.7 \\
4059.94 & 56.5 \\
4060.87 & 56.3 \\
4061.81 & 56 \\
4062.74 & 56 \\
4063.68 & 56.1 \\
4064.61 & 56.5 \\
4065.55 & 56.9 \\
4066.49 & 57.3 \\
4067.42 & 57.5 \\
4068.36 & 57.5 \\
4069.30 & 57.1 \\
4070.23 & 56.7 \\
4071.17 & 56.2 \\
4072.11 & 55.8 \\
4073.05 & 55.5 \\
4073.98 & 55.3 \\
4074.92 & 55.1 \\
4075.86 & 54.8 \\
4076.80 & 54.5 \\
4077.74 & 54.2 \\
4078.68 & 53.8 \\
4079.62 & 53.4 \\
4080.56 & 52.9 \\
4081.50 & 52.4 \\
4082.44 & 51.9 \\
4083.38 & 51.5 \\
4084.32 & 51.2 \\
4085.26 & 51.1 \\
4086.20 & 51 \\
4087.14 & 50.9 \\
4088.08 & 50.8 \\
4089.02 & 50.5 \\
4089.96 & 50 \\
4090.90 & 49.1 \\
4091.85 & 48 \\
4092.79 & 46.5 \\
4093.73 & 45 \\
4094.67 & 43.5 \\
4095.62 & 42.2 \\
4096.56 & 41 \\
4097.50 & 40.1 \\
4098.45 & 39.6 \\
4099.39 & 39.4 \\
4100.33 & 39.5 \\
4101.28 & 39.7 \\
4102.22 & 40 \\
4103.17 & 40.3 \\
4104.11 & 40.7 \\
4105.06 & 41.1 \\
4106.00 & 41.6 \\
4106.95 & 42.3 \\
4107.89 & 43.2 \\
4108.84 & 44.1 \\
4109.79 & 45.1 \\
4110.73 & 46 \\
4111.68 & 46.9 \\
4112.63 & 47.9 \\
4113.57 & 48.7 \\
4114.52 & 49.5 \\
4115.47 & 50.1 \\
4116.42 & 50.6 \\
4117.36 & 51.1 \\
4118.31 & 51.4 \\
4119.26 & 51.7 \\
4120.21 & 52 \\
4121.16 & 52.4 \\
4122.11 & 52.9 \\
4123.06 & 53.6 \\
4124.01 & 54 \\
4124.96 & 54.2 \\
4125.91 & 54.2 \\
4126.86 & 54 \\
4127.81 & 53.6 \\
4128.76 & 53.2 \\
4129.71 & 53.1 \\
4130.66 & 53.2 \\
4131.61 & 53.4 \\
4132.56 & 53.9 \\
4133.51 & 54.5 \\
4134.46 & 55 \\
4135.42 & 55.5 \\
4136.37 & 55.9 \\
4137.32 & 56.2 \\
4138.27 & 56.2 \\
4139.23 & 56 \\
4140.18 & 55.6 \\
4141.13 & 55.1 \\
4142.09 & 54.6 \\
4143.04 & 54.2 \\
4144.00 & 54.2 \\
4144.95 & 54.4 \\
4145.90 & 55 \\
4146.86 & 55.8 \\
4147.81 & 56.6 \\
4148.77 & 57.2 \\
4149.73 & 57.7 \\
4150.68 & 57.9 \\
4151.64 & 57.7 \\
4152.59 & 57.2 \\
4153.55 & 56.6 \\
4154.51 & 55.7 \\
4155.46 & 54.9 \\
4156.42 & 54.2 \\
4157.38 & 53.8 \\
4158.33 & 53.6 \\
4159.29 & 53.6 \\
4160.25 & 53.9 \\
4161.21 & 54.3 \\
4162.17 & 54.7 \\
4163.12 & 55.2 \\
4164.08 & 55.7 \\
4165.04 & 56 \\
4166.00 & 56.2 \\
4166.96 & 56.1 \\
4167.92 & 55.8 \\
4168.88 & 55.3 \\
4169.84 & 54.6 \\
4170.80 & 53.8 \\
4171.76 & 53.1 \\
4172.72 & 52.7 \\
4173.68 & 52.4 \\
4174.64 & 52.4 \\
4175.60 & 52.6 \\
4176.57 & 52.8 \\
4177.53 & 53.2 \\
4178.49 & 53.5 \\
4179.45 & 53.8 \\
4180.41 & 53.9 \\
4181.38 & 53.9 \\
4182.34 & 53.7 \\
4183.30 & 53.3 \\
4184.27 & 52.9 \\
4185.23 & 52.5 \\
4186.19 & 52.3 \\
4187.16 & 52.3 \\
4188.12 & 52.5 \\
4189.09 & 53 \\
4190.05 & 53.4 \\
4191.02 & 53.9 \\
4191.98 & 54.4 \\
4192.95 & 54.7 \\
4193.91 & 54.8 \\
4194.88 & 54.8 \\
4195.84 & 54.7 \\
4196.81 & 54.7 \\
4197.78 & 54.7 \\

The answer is 6.7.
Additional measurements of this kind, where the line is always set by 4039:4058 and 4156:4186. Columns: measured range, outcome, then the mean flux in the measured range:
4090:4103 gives 3.1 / 42.8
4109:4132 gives 1.8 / 51.3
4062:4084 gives 0.7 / 55.1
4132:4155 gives -0.4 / 55.8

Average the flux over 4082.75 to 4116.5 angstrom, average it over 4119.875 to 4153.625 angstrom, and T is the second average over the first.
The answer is 1.21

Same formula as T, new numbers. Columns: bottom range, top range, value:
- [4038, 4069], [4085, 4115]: 0.78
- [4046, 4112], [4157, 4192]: 1.05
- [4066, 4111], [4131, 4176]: 1.13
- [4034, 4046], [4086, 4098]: 0.82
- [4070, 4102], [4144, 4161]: 1.13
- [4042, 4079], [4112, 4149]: 0.94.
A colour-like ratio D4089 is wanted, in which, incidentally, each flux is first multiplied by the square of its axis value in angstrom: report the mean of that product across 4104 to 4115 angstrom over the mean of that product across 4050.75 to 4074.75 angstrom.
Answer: 0.81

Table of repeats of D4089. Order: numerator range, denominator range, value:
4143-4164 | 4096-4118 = 1.29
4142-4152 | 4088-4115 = 1.30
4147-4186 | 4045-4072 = 1.01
